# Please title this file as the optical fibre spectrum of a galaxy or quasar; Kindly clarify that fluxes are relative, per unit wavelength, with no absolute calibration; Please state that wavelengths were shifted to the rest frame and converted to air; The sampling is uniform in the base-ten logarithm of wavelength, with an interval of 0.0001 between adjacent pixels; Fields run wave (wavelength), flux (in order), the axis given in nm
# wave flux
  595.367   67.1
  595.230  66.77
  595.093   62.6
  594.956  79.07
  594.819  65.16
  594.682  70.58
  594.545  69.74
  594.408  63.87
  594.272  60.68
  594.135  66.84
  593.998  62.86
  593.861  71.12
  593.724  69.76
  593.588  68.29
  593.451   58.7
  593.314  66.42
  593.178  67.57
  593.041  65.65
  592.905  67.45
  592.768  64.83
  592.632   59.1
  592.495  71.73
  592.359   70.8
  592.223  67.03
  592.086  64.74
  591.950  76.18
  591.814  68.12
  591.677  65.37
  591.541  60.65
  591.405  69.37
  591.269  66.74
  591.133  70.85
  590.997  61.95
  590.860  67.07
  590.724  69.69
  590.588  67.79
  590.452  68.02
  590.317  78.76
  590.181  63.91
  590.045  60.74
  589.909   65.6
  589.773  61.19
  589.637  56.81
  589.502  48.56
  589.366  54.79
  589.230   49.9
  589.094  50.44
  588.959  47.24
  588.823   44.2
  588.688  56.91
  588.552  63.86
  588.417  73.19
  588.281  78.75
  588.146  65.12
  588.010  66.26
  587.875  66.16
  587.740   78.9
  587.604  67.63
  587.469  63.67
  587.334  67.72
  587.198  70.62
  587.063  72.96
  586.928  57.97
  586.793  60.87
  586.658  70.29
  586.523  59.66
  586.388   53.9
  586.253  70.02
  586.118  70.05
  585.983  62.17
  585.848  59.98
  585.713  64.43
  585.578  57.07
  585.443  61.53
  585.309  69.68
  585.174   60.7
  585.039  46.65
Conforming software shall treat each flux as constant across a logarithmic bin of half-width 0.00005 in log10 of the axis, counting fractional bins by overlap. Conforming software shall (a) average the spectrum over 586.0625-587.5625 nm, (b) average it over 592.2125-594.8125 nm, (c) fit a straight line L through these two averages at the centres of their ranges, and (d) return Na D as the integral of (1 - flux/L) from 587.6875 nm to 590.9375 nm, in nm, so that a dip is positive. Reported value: 0.15 nm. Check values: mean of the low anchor 65.3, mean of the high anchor 66.4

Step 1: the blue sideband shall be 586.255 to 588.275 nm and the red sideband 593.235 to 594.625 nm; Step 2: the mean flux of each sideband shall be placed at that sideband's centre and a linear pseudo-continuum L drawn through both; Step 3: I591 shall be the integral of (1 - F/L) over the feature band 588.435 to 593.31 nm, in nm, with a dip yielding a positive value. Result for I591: 0.20 nm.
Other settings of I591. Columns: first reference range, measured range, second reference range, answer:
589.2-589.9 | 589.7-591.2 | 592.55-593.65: -0.23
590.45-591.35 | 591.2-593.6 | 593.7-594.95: 0.03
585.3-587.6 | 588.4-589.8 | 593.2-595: 0.23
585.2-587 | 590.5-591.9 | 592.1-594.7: -0.03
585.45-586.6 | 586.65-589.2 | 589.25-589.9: -0.22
